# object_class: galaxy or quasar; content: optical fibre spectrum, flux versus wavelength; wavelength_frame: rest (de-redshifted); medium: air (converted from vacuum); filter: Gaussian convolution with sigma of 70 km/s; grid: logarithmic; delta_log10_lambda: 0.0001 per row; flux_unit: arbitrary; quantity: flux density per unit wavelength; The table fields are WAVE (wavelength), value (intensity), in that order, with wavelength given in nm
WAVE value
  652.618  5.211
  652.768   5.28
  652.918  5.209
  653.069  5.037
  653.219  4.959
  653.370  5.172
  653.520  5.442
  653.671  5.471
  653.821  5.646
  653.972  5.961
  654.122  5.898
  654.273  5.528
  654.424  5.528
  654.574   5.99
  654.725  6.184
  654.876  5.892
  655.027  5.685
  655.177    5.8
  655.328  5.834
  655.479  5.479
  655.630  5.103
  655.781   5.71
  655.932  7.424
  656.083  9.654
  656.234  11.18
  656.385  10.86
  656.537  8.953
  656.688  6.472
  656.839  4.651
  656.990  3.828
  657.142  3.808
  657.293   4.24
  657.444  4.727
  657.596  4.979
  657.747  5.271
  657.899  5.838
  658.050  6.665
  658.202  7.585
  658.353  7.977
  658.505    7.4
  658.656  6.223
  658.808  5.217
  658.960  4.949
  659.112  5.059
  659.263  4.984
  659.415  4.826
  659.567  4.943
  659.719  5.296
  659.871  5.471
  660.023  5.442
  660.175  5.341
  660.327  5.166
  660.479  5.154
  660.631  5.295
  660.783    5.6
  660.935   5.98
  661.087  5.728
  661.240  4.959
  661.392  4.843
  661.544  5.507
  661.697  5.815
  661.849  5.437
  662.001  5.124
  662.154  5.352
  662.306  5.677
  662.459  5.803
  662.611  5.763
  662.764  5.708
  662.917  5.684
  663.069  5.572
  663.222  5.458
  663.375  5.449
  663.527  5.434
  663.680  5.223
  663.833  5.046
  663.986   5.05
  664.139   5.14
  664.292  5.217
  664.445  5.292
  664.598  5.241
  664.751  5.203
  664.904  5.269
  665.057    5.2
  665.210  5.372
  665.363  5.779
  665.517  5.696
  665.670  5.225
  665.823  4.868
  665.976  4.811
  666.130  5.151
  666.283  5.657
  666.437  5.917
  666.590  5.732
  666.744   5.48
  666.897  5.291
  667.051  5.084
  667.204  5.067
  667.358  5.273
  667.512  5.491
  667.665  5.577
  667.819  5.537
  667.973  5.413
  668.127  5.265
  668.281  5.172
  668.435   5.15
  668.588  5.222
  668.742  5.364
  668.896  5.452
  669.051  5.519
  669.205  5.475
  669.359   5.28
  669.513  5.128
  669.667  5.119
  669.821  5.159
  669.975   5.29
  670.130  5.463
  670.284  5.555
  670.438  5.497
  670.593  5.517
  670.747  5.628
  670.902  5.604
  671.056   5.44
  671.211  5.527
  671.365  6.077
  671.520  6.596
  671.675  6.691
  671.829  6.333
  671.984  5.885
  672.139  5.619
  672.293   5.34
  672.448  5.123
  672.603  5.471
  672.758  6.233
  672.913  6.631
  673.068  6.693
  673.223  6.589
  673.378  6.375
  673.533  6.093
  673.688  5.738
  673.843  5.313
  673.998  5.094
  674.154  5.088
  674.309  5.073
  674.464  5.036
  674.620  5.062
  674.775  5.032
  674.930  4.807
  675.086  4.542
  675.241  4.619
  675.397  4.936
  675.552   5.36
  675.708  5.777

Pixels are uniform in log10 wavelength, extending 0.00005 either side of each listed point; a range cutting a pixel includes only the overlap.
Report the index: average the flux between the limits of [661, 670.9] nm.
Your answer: 5.38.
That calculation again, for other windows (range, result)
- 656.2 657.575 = 6.32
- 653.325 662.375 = 5.86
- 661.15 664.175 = 5.41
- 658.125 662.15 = 5.58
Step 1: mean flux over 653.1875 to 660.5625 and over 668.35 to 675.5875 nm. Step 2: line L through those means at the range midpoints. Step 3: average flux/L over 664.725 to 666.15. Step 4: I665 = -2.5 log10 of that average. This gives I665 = 0.09 mag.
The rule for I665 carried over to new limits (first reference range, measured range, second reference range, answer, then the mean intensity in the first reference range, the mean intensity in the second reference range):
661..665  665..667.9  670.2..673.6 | 0.04 mag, 5.38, 5.93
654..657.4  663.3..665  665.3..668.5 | 0.07 mag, 6.33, 5.36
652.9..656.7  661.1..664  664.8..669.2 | 0.06 mag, 6.4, 5.36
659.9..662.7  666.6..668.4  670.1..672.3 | 0.07 mag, 5.45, 5.81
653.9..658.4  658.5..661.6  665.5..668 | 0.11 mag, 6.28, 5.36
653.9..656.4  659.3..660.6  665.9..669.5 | 0.18 mag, 6.59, 5.36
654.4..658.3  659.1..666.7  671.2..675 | 0.14 mag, 6.3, 5.75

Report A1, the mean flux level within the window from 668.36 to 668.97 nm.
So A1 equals 5.3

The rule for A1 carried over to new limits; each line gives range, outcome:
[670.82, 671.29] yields 5.53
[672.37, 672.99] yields 5.86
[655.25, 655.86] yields 5.54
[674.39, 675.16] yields 4.89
